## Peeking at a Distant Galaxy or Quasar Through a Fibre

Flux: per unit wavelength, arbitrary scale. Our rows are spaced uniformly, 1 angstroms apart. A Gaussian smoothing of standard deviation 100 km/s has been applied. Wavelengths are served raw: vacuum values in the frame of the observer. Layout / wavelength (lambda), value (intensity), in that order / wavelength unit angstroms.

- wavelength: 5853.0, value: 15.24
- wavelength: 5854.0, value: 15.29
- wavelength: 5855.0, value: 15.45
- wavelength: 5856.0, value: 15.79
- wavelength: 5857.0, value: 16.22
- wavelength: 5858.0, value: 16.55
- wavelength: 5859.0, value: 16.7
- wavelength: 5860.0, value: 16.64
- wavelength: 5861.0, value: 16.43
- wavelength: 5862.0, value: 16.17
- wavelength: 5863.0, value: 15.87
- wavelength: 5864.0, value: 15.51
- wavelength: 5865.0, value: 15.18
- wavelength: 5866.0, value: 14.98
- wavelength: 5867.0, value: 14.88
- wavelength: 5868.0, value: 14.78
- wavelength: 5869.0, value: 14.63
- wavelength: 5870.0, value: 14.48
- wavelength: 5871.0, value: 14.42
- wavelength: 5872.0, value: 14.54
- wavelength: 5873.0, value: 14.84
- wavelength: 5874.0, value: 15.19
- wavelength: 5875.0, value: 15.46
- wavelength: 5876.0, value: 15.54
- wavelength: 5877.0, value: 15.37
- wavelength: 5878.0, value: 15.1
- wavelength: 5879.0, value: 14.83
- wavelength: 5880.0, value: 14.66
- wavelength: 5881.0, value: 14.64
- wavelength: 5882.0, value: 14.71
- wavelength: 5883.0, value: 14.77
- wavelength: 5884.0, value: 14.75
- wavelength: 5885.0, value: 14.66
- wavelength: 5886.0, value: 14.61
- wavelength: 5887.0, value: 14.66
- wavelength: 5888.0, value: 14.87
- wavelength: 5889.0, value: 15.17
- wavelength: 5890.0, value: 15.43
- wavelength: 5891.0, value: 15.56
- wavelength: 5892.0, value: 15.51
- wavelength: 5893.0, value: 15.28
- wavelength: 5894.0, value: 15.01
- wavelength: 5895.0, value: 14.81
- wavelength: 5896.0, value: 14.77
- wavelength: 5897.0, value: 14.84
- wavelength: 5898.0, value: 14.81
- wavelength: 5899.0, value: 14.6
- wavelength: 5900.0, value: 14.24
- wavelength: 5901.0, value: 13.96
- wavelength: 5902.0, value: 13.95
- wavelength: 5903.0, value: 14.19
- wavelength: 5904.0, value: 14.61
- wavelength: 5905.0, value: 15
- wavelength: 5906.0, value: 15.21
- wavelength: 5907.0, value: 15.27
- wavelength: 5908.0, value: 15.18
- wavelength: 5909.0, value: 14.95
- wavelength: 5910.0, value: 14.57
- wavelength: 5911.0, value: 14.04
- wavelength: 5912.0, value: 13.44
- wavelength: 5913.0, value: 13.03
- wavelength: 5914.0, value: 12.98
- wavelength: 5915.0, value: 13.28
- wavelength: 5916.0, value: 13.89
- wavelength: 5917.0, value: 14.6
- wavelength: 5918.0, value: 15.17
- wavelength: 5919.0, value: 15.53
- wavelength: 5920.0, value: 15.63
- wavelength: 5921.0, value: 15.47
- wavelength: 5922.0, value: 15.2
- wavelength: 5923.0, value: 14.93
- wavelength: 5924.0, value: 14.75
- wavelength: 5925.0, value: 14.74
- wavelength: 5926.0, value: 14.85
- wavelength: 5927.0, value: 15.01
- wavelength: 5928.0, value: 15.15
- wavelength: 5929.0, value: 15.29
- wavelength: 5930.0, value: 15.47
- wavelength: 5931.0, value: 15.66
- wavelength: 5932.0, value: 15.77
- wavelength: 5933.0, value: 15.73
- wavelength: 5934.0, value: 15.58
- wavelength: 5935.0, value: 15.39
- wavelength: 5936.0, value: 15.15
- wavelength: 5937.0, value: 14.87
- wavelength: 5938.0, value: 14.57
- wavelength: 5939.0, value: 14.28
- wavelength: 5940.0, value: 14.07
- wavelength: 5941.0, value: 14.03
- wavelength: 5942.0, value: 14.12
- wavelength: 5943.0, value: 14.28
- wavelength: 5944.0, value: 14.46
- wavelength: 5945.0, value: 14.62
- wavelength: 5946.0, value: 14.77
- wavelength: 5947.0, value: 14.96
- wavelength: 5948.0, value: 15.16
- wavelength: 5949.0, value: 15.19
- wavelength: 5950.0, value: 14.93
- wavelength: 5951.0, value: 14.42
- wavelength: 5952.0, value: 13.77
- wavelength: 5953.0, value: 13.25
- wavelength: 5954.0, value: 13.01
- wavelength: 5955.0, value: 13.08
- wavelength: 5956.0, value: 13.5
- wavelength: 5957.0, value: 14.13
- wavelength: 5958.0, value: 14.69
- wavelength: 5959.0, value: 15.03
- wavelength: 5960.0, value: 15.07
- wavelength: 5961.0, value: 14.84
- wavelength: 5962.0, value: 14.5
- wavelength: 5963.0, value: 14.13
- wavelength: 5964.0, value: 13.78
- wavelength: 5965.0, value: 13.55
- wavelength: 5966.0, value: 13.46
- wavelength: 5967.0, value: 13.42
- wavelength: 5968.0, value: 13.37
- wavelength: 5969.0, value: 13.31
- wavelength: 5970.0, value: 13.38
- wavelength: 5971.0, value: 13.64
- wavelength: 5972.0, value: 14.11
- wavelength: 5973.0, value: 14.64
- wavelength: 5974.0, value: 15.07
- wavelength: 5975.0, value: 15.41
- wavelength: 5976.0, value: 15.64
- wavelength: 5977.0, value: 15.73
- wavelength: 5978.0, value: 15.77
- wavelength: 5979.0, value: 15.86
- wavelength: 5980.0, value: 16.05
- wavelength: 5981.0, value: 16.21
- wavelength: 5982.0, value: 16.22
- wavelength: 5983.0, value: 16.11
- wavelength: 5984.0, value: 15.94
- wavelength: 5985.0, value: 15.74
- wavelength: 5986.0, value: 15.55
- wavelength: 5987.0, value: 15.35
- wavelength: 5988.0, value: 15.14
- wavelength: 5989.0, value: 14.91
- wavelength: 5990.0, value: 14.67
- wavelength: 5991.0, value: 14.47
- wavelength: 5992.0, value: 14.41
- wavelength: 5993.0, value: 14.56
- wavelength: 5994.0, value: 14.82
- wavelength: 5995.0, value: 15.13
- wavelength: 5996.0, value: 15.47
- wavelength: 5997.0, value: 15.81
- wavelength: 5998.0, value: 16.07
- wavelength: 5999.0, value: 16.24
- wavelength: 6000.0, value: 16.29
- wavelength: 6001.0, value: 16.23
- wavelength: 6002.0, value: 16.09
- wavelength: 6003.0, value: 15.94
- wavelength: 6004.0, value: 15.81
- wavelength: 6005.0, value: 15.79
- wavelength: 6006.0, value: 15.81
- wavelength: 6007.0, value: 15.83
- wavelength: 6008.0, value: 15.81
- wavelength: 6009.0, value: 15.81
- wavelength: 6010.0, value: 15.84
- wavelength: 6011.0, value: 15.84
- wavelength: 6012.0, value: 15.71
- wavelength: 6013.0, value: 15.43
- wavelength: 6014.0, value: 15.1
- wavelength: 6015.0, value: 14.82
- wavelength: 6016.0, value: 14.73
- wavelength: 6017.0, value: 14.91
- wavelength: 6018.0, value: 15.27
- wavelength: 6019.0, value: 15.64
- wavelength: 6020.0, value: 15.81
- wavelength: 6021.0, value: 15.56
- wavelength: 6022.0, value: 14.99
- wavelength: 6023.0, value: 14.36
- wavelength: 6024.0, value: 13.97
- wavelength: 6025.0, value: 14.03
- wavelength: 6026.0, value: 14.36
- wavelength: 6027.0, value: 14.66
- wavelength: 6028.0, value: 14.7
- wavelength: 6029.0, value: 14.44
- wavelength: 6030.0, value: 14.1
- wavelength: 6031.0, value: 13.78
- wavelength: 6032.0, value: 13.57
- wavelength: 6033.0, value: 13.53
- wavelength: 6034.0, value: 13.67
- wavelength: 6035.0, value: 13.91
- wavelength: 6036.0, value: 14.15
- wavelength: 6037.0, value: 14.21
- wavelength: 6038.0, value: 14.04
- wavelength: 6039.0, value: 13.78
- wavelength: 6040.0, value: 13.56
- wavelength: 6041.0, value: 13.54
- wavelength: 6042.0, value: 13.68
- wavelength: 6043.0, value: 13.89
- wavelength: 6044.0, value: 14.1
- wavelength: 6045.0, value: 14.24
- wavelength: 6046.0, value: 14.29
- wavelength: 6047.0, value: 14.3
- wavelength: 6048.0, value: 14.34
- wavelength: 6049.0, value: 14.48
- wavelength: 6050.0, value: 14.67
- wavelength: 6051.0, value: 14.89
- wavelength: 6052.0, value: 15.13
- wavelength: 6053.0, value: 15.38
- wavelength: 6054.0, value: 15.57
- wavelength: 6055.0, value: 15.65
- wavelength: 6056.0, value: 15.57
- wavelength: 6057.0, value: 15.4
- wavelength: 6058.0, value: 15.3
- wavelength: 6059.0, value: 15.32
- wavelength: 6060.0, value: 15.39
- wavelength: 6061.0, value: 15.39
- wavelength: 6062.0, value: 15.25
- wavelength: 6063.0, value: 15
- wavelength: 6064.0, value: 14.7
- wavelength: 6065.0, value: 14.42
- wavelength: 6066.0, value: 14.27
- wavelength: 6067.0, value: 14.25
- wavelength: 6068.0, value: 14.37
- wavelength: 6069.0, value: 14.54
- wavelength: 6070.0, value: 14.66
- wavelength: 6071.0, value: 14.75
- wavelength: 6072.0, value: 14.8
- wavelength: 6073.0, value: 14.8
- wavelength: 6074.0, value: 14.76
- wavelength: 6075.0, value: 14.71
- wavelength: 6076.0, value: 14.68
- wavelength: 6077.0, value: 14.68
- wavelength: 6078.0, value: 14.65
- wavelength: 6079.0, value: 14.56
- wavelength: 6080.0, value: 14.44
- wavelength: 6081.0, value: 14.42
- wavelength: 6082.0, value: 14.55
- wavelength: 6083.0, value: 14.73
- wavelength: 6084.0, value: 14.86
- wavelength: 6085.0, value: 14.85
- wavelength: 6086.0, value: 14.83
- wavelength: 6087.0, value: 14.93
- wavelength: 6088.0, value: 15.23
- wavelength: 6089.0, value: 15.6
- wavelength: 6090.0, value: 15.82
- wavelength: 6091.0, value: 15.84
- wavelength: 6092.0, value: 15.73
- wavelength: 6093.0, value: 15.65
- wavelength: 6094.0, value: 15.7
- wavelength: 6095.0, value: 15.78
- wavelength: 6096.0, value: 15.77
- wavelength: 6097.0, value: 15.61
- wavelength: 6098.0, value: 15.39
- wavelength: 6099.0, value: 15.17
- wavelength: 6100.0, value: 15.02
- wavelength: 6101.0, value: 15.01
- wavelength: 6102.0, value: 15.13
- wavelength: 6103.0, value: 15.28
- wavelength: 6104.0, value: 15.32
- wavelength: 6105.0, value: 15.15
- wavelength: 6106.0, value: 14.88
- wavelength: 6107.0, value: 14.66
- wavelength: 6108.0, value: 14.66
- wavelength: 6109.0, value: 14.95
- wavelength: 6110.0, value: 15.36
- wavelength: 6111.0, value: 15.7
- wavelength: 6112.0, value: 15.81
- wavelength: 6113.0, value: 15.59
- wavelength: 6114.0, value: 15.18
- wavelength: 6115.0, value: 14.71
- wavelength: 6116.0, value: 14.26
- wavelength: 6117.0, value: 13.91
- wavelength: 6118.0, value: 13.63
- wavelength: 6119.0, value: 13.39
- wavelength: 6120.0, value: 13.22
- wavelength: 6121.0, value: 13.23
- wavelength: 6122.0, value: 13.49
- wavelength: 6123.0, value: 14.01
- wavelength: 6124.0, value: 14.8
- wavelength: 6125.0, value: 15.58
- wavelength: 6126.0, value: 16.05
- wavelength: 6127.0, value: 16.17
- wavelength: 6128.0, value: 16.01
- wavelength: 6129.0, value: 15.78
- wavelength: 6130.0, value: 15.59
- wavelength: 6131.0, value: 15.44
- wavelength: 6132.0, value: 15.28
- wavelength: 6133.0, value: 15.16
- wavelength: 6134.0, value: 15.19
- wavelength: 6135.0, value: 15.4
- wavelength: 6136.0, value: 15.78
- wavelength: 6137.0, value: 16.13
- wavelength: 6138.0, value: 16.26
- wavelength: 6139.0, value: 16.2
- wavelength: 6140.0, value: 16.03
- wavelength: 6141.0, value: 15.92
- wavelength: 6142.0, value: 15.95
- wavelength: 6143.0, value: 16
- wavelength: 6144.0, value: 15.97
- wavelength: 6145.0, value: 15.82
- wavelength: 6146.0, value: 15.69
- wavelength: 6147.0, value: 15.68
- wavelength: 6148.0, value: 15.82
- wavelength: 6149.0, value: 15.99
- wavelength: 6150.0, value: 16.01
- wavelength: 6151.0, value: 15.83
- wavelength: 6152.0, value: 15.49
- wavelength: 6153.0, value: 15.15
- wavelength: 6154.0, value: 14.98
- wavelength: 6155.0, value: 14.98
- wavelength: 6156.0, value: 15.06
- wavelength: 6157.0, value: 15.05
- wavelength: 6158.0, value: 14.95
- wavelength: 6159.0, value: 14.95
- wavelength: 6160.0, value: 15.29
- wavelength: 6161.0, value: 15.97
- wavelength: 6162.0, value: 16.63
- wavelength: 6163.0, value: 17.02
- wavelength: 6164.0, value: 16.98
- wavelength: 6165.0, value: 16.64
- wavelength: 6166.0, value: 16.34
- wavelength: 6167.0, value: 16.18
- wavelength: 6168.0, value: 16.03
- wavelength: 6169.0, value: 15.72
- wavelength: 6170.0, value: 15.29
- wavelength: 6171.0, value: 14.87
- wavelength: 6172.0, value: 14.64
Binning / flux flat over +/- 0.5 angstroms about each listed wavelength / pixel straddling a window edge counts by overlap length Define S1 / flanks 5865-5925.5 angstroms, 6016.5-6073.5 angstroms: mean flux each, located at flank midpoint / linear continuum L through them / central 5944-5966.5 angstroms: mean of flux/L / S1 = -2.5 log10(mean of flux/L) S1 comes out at 0.03 mag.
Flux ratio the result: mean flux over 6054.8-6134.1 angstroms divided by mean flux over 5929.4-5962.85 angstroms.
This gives 1.0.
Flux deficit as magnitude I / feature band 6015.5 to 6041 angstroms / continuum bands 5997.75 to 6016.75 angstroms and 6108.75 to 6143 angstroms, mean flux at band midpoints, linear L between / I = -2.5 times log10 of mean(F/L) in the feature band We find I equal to 0.09 mag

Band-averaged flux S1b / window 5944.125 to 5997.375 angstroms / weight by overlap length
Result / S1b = 14.7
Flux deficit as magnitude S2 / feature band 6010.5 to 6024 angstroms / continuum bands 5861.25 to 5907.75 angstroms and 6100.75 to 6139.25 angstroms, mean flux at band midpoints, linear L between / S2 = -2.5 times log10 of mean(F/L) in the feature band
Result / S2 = -0.01 mag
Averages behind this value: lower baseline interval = 14.9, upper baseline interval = 15.1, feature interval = 15.2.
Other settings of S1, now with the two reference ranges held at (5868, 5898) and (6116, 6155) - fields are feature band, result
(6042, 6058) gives 0.029 mag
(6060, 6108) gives 0.017 mag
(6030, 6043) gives 0.102 mag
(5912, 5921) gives 0.052 mag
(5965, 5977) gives 0.066 mag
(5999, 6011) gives -0.058 mag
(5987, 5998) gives 0.006 mag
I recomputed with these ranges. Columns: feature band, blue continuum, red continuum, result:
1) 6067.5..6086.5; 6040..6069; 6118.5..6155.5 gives 0.017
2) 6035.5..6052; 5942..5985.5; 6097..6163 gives 0.057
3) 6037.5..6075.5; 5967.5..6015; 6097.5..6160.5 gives 0.046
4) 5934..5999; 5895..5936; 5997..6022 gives 0.039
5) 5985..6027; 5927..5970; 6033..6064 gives -0.057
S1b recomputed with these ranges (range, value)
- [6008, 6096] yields 14.8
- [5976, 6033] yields 15.3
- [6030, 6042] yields 13.8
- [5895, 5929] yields 14.6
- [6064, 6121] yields 14.9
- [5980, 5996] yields 15.3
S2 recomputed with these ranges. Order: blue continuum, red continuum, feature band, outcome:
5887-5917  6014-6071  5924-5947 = -0.024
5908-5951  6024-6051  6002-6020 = -0.095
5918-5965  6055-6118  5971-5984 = -0.052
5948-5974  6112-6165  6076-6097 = -0.010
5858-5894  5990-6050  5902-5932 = 0.026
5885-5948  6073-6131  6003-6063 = 0.007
